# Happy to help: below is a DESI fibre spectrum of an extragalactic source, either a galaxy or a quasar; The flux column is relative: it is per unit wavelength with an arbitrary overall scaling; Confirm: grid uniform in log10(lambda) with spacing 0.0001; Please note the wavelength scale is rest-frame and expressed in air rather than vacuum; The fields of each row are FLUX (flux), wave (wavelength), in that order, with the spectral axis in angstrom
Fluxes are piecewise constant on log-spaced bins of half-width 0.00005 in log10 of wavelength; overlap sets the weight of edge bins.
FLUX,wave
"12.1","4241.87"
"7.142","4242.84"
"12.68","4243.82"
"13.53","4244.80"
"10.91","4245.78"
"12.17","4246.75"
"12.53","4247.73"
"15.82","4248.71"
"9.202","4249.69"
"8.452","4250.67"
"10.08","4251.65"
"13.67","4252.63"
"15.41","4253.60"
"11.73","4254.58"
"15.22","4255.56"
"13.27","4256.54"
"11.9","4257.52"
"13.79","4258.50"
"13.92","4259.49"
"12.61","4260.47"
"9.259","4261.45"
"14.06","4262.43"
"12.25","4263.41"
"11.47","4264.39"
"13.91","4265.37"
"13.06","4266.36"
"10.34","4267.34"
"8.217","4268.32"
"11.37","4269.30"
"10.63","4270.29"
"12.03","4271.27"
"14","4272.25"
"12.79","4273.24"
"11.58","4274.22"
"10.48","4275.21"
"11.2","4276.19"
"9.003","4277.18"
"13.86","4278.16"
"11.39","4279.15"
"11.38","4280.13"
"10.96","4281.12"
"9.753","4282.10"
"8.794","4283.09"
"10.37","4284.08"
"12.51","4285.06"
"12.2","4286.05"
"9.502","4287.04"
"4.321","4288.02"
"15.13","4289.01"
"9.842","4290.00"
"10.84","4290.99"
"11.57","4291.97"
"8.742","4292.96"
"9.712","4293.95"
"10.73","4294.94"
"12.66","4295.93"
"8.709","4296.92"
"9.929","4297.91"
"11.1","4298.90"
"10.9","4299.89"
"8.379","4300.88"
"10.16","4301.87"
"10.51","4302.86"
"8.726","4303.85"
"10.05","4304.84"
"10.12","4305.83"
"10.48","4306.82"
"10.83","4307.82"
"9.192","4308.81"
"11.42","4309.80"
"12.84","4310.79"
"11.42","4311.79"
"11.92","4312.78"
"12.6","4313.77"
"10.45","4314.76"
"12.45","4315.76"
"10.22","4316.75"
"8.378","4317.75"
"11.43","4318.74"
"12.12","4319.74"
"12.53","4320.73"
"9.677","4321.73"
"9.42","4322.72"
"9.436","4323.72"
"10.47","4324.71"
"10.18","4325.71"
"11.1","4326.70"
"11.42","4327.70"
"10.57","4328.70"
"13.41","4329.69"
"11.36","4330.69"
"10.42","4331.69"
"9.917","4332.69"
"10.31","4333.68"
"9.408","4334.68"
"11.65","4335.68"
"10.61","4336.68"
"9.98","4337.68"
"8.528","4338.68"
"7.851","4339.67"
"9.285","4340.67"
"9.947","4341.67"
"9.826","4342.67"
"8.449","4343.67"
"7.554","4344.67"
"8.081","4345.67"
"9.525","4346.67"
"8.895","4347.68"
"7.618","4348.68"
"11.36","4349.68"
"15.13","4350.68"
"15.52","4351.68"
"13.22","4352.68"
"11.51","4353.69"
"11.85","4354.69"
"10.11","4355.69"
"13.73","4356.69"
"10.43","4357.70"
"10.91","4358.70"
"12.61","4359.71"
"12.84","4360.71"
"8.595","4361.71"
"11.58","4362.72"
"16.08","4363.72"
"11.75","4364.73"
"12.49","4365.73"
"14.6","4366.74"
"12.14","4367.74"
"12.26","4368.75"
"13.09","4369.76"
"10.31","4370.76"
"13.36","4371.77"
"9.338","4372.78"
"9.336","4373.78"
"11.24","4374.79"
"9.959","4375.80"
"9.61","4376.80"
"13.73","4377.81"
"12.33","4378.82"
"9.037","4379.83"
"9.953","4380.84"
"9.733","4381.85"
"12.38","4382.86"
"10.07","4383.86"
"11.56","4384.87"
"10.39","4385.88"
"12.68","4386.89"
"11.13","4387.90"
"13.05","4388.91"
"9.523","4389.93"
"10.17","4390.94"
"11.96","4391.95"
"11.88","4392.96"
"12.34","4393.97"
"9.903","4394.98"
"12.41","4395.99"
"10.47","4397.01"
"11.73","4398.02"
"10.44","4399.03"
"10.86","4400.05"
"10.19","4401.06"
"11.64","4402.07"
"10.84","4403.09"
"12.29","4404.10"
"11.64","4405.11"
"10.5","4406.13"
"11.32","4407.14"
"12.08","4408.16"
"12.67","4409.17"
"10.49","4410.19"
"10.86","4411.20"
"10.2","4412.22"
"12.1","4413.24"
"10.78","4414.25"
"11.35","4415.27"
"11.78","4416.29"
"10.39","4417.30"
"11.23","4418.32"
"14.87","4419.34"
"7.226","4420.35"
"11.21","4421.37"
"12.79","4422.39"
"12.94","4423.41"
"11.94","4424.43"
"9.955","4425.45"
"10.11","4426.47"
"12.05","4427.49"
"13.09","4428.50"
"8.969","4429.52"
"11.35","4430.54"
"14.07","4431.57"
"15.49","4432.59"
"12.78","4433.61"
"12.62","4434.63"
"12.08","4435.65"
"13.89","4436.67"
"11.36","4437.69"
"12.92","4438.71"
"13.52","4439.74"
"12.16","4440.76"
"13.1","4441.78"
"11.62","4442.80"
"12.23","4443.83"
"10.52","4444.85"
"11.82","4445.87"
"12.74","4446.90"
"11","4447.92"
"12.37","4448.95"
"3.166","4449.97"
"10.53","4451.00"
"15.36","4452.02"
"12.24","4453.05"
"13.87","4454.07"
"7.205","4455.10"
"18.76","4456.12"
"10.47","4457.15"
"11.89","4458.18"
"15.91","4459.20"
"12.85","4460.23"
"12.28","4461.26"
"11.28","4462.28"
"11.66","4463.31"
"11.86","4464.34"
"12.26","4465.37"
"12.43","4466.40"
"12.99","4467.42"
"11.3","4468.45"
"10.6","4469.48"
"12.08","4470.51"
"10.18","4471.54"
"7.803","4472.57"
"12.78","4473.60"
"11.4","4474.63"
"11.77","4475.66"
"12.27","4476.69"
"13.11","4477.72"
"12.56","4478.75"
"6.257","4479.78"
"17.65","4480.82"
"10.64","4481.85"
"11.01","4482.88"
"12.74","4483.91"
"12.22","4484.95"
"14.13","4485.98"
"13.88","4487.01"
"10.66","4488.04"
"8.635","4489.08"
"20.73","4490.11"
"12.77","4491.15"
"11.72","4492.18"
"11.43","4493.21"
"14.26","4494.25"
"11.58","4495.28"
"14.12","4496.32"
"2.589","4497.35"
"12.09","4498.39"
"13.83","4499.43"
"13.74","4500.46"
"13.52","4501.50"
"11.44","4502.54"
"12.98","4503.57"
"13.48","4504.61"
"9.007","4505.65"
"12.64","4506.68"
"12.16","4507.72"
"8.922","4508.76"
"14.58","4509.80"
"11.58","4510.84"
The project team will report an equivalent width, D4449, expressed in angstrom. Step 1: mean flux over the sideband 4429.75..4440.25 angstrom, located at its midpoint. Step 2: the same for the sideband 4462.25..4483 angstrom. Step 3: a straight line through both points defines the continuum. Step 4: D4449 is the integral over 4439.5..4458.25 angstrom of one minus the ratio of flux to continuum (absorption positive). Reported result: 1.0 angstrom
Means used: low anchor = 12.9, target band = 11.8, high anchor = 11.6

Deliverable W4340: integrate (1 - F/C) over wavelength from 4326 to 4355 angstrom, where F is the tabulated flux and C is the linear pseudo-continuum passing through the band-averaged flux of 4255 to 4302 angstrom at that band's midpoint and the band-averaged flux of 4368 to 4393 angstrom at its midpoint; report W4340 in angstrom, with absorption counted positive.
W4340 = 1.8 angstrom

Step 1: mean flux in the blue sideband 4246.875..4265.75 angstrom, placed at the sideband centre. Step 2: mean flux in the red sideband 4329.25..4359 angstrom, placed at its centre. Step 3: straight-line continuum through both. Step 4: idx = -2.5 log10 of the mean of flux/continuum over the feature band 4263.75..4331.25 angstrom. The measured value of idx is 0.07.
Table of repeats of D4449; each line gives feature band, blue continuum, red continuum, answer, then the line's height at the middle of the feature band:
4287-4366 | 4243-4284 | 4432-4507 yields 8.3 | 11.9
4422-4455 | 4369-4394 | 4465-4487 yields -1.1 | 11.6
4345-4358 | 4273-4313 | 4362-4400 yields -0.1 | 11.2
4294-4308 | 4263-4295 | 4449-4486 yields 1.2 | 11.1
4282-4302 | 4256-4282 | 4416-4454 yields 2.6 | 11.8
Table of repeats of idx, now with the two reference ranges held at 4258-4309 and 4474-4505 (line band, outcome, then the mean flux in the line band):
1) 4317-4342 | 0.09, 10.4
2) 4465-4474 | 0.08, 11.4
